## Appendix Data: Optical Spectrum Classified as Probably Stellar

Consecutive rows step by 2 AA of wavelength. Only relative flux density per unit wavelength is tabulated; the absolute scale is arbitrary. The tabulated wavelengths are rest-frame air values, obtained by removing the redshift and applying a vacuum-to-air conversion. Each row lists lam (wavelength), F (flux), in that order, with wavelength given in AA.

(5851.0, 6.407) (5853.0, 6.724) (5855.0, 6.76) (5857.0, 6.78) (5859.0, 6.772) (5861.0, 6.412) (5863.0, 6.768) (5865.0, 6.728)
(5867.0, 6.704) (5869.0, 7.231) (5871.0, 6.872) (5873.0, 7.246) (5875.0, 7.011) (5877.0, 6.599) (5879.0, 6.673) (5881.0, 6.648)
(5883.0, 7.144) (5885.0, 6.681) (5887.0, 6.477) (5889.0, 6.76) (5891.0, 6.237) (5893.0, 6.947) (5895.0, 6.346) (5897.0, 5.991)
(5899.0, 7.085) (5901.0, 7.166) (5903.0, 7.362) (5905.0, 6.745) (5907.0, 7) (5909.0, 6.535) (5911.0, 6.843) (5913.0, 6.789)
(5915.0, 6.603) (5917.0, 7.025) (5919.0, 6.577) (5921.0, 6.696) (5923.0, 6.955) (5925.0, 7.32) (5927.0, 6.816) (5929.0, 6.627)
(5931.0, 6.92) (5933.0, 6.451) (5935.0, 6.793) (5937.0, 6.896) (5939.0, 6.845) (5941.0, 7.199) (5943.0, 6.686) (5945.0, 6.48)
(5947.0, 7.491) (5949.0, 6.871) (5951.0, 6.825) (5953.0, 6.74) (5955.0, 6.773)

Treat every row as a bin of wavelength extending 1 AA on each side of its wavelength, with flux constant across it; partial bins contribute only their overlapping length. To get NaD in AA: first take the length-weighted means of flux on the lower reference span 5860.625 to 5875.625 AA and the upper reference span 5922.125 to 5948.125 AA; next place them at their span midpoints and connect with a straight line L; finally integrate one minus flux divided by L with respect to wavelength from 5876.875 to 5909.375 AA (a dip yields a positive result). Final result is 0.7 AA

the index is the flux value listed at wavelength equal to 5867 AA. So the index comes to 6.704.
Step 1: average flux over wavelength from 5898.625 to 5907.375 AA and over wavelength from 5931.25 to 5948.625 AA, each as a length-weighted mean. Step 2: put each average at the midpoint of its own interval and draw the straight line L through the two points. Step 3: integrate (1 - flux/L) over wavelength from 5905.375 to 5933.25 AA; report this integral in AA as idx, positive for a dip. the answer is 0.7 AA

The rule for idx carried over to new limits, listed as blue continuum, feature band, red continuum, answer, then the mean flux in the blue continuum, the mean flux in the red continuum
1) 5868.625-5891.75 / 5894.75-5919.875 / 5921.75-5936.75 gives 0.1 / 6.79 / 6.84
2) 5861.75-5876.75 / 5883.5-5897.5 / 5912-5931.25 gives 0.7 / 6.91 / 6.83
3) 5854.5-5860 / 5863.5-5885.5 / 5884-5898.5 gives -0.8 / 6.77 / 6.51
